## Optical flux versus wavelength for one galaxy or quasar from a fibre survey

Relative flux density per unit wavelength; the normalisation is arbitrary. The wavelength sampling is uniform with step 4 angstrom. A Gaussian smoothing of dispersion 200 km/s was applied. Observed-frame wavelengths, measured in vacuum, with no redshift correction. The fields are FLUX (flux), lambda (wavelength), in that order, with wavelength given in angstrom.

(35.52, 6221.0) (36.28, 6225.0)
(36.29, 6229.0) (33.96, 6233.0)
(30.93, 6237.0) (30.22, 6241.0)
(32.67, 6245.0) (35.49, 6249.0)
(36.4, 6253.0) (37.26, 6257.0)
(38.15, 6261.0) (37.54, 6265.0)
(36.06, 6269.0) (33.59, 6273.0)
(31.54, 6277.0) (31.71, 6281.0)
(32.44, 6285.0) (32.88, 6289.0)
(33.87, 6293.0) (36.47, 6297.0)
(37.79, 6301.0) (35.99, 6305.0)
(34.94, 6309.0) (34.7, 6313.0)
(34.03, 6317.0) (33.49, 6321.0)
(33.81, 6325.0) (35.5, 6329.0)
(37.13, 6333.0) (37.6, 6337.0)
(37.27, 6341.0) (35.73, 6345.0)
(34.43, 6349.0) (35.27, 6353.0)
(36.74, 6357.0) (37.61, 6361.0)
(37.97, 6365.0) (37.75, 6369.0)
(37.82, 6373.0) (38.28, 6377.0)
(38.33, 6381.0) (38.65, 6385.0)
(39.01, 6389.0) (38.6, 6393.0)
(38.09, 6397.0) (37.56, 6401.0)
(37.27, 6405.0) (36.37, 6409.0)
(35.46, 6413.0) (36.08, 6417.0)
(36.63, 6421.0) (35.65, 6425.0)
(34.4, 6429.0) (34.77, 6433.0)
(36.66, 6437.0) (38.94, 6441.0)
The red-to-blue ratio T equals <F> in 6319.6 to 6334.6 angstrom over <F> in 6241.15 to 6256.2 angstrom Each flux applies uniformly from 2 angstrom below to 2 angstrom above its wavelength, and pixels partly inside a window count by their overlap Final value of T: 1.01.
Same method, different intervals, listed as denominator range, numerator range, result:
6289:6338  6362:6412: 1.07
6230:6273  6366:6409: 1.09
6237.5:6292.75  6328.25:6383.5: 1.08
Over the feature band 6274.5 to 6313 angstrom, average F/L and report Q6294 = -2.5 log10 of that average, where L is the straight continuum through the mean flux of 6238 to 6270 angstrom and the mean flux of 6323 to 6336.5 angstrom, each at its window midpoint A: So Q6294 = 0.04 mag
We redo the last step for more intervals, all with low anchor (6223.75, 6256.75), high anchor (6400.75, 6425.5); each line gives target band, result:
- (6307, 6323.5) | 0.03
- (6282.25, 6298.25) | 0.04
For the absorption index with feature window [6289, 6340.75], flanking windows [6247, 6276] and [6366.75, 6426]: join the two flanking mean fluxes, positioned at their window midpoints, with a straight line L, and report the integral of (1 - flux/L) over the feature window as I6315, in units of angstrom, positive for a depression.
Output 1.8 angstrom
